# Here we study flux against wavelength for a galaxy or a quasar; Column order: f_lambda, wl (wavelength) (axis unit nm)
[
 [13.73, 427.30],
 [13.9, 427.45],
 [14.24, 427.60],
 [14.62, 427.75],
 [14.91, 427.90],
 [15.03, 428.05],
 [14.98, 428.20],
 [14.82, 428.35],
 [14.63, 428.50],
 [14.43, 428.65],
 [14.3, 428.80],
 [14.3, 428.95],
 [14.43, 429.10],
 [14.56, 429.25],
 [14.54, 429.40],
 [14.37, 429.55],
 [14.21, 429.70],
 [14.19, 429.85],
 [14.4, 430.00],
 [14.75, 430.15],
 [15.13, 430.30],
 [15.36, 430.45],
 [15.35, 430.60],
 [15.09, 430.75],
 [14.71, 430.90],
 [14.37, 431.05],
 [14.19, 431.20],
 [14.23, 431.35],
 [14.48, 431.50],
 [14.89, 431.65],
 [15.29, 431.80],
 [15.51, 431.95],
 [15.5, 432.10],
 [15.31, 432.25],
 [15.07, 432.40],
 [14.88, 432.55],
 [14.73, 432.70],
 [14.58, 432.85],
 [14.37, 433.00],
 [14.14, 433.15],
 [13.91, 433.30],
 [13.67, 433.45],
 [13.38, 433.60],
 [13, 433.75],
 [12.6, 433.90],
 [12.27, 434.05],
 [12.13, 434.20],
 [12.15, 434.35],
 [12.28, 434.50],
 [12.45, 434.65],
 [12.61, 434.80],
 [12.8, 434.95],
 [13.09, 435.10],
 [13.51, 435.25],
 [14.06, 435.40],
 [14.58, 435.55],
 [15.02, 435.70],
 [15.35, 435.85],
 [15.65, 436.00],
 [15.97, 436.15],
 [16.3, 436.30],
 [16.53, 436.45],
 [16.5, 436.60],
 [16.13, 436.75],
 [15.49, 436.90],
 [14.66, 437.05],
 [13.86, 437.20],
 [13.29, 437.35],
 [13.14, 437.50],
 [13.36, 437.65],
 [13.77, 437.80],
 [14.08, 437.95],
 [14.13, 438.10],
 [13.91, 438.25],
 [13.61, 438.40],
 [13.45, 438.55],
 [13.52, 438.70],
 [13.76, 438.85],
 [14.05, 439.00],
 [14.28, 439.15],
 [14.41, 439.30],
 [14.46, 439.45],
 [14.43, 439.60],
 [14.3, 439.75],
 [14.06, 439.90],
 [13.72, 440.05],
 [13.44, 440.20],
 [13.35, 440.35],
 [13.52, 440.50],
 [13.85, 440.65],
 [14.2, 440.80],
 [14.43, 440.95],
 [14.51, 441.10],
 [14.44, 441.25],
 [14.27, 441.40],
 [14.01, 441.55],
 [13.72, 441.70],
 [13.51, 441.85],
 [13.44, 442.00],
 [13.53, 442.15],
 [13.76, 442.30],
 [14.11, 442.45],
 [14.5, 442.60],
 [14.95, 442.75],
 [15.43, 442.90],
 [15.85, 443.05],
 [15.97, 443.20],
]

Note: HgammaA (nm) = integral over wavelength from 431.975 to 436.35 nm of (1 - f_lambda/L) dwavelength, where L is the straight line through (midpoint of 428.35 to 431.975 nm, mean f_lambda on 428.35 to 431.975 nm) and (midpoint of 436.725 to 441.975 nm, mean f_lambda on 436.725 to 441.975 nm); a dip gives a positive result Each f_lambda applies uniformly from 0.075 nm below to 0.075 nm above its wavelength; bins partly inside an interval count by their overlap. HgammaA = 0.12 nm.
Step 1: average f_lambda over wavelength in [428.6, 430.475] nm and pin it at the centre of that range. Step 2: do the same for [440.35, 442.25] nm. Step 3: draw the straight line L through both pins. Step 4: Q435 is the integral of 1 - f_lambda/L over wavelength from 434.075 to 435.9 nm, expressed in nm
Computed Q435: 0.12 nm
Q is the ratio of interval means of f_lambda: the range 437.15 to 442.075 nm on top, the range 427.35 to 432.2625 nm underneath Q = 0.95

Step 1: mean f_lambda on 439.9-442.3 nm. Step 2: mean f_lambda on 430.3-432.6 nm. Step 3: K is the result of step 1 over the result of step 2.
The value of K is 0.93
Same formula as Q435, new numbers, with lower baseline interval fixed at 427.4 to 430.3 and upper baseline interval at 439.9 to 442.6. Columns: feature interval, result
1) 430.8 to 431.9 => -0.017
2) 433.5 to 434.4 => 0.103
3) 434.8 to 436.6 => -0.077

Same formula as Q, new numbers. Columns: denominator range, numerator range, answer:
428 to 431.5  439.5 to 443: 0.96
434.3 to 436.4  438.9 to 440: 1.02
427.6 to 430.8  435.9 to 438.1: 1.01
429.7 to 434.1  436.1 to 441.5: 0.99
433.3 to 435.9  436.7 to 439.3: 1.06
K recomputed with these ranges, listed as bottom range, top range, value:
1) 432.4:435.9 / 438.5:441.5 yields 1.03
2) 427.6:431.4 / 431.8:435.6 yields 0.94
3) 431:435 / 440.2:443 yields 1.01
